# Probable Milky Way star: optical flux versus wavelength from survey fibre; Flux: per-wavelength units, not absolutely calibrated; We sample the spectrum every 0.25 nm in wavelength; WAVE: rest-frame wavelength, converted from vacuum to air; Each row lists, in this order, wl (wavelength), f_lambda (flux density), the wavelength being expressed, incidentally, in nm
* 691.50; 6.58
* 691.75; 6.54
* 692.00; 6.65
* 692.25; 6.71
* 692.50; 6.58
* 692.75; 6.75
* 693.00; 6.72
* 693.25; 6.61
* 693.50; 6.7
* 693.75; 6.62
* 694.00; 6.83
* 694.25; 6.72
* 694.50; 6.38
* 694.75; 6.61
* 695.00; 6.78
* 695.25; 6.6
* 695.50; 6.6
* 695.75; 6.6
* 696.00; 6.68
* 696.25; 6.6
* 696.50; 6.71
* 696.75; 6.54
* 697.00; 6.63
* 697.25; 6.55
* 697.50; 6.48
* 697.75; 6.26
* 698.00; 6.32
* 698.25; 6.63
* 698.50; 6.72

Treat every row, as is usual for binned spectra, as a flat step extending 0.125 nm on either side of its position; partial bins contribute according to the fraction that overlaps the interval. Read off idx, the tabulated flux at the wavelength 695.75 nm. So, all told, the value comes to 6.6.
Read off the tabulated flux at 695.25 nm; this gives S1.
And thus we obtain 6.6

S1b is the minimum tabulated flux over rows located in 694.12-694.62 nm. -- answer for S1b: 6.38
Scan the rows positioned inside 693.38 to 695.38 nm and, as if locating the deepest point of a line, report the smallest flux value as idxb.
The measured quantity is 6.38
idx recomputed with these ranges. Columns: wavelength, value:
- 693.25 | 6.61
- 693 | 6.72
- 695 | 6.78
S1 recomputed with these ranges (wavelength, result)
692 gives 6.65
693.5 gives 6.7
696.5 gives 6.71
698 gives 6.32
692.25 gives 6.71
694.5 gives 6.38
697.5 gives 6.48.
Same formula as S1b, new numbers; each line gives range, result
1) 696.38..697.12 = 6.54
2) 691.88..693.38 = 6.58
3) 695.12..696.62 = 6.6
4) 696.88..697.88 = 6.26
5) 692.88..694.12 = 6.61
